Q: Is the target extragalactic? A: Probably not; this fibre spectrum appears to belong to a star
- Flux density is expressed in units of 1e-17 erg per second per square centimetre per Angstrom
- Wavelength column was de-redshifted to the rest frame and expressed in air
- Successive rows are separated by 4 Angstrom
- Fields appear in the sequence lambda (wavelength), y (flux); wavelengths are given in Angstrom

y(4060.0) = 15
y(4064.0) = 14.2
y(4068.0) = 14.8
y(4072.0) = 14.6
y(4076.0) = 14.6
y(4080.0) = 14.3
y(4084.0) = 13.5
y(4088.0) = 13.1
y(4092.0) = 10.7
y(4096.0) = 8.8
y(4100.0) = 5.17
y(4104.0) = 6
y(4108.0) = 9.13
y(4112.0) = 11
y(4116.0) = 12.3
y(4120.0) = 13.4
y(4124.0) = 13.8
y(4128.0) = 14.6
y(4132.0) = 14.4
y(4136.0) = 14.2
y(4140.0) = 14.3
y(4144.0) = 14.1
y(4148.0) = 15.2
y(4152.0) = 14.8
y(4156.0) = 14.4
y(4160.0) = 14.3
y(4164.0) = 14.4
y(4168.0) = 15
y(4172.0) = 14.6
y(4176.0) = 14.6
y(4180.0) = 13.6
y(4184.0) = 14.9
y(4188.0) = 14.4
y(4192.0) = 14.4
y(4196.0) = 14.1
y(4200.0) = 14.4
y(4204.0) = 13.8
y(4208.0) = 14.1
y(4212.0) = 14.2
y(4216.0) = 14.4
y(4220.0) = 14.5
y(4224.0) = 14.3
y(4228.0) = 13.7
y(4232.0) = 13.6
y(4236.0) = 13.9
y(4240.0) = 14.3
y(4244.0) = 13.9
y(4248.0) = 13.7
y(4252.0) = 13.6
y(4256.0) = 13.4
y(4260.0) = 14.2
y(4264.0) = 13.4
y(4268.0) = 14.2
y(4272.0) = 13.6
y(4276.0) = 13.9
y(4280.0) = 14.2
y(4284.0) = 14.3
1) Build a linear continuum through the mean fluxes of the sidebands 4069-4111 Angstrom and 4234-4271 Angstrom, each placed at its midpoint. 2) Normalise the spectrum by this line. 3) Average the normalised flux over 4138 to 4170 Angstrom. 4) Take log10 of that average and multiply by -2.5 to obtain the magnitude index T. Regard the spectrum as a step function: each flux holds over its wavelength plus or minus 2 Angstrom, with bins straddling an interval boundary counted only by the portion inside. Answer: -0.20 mag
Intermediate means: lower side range 11.1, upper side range 13.8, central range 14.6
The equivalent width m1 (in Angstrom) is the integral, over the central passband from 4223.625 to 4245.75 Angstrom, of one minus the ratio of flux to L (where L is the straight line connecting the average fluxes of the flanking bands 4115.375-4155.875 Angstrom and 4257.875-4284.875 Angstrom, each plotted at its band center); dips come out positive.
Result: 0.1 Angstrom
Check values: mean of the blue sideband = 14.2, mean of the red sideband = 14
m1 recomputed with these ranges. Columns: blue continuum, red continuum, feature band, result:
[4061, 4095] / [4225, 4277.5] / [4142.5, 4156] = -1.0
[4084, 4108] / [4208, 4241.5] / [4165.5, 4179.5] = -2.9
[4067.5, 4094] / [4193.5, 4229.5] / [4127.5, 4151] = -1.0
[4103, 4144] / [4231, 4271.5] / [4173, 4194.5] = -2.0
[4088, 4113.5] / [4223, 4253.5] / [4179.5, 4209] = -4.9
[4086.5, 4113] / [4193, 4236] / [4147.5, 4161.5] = -3.9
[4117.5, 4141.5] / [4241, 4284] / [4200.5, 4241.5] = -0.5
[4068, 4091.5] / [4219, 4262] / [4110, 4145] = 0.8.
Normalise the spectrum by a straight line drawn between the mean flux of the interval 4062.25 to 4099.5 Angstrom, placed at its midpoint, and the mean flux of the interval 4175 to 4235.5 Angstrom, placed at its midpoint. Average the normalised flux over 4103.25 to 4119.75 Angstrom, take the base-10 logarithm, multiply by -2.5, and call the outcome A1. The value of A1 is 0.27 mag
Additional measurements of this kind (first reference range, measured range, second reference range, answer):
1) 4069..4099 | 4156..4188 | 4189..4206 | -0.05 mag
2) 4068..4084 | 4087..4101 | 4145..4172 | 0.46 mag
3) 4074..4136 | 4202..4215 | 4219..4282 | -0.06 mag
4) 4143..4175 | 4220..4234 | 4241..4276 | 0.01 mag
